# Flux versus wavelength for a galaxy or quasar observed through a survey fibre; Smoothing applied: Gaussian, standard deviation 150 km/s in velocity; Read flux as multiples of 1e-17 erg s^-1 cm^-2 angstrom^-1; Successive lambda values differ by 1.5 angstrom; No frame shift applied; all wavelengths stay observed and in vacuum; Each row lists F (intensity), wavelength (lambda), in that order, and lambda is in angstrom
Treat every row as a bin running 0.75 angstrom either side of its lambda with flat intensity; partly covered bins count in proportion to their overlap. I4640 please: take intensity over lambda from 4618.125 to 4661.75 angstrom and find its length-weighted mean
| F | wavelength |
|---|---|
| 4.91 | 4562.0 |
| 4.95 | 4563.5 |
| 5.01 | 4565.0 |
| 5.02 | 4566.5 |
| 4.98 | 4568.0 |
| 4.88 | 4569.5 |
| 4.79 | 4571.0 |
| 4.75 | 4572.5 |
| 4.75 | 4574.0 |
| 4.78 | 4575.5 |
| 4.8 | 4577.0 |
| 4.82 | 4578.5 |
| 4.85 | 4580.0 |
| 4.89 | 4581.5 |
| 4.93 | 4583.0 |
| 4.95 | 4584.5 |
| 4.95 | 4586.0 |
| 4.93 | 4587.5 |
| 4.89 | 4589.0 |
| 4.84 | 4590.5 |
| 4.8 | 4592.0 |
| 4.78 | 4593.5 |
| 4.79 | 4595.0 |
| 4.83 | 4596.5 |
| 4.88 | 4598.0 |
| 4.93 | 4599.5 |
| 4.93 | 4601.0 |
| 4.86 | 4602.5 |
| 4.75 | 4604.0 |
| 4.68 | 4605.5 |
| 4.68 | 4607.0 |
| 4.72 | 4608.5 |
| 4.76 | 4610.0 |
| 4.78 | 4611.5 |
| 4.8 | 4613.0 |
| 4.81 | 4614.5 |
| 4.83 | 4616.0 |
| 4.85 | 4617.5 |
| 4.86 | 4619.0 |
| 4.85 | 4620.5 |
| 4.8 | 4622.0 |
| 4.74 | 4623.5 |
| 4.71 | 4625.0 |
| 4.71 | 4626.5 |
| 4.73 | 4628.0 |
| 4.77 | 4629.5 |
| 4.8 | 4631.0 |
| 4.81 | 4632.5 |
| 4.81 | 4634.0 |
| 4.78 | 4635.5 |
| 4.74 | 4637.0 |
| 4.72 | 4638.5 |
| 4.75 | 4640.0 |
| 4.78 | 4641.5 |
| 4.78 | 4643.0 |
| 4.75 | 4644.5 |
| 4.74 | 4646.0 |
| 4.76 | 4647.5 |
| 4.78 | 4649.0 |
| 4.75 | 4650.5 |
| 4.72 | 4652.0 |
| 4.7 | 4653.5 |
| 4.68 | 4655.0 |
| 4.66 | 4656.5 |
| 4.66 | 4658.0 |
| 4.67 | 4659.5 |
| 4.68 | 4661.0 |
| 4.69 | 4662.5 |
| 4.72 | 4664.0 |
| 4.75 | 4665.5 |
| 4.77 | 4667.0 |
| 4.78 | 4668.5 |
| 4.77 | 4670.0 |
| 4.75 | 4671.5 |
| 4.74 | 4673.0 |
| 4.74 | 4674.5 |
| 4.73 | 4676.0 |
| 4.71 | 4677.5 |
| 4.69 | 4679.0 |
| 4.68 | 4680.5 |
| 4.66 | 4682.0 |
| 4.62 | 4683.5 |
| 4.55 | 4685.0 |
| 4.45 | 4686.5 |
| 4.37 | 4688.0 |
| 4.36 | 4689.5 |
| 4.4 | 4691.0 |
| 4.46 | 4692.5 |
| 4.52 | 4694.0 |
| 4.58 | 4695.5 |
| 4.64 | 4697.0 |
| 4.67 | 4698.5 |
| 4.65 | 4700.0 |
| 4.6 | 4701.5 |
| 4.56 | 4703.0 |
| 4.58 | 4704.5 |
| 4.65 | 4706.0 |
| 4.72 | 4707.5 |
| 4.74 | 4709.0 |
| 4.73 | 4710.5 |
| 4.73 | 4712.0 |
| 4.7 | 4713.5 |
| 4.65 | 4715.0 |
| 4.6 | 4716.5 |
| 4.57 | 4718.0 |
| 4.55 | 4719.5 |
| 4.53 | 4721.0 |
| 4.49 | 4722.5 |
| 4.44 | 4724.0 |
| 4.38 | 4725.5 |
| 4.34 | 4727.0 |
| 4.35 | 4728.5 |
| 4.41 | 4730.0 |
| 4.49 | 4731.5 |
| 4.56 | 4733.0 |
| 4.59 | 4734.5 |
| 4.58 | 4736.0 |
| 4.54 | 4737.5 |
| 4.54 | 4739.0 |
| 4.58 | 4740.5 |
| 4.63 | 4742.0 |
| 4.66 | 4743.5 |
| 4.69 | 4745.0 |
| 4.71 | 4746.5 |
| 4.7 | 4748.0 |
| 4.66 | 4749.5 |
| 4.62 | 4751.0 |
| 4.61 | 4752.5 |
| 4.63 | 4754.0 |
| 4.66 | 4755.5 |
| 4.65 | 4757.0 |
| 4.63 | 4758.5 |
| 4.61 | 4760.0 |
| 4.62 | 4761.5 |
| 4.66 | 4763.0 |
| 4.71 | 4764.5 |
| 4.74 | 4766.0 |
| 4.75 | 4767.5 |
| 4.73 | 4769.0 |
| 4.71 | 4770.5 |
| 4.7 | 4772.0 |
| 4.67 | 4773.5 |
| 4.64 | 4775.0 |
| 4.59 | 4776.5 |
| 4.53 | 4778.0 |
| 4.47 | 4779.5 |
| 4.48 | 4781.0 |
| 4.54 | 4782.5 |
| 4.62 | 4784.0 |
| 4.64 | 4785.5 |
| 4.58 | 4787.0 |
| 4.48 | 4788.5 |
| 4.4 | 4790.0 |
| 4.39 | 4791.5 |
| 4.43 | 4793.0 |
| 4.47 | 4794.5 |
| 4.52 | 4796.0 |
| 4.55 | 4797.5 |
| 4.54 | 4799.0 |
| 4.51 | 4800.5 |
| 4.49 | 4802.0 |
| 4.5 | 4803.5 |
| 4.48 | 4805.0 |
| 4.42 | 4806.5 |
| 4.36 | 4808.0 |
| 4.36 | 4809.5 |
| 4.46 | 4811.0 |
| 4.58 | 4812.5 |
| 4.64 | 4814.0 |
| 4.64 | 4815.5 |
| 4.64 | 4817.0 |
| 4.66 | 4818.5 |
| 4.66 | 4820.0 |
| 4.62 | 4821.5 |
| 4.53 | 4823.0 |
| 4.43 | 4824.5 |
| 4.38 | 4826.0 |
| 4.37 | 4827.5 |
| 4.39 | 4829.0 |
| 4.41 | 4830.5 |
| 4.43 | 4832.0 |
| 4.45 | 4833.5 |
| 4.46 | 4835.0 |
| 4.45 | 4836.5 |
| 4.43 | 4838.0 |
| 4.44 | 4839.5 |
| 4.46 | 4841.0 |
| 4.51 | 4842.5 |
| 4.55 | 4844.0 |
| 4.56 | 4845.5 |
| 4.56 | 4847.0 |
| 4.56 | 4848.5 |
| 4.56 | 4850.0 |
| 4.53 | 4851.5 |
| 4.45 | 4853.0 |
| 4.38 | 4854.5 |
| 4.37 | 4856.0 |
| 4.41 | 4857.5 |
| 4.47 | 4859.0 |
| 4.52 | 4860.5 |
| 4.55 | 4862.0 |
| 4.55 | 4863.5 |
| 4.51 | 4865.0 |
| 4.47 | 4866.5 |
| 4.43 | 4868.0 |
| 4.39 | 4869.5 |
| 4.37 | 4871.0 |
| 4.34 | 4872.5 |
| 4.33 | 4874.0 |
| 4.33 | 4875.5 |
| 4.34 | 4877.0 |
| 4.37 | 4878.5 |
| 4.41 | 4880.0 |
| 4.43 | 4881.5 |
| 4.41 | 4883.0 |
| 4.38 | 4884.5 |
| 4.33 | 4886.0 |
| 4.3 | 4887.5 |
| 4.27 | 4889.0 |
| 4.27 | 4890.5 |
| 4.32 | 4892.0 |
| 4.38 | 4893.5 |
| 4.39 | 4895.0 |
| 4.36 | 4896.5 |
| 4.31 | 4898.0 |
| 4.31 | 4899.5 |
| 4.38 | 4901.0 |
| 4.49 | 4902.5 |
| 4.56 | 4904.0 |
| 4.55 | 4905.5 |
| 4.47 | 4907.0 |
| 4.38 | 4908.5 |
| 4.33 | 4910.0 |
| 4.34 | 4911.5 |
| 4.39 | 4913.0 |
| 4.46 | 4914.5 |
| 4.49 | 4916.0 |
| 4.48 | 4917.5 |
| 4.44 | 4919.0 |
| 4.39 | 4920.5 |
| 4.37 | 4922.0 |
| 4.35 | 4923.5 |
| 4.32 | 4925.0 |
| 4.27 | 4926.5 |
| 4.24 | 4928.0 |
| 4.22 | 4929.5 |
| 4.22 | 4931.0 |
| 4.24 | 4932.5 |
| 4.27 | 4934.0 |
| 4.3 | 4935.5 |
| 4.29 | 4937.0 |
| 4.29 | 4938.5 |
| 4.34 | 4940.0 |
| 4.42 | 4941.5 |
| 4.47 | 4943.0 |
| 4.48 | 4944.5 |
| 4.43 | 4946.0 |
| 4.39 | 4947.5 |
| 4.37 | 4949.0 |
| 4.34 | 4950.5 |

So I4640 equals 4.75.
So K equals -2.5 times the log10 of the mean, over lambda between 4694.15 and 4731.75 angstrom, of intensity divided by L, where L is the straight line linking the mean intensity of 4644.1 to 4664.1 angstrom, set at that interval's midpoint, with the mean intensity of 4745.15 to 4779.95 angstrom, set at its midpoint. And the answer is 0.02 mag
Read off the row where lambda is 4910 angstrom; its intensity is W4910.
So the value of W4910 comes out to 4.33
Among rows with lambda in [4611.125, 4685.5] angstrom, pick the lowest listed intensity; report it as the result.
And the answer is 4.55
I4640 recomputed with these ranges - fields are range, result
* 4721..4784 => 4.59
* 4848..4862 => 4.47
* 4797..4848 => 4.5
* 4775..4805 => 4.51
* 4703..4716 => 4.68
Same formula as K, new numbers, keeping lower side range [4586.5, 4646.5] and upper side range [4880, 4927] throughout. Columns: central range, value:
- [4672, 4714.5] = 0.02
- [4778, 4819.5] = 0.00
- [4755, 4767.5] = -0.02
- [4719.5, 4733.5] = 0.05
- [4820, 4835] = 0.01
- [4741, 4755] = -0.01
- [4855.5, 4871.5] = 0.00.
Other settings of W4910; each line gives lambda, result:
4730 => 4.41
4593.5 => 4.78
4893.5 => 4.38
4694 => 4.52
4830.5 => 4.41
